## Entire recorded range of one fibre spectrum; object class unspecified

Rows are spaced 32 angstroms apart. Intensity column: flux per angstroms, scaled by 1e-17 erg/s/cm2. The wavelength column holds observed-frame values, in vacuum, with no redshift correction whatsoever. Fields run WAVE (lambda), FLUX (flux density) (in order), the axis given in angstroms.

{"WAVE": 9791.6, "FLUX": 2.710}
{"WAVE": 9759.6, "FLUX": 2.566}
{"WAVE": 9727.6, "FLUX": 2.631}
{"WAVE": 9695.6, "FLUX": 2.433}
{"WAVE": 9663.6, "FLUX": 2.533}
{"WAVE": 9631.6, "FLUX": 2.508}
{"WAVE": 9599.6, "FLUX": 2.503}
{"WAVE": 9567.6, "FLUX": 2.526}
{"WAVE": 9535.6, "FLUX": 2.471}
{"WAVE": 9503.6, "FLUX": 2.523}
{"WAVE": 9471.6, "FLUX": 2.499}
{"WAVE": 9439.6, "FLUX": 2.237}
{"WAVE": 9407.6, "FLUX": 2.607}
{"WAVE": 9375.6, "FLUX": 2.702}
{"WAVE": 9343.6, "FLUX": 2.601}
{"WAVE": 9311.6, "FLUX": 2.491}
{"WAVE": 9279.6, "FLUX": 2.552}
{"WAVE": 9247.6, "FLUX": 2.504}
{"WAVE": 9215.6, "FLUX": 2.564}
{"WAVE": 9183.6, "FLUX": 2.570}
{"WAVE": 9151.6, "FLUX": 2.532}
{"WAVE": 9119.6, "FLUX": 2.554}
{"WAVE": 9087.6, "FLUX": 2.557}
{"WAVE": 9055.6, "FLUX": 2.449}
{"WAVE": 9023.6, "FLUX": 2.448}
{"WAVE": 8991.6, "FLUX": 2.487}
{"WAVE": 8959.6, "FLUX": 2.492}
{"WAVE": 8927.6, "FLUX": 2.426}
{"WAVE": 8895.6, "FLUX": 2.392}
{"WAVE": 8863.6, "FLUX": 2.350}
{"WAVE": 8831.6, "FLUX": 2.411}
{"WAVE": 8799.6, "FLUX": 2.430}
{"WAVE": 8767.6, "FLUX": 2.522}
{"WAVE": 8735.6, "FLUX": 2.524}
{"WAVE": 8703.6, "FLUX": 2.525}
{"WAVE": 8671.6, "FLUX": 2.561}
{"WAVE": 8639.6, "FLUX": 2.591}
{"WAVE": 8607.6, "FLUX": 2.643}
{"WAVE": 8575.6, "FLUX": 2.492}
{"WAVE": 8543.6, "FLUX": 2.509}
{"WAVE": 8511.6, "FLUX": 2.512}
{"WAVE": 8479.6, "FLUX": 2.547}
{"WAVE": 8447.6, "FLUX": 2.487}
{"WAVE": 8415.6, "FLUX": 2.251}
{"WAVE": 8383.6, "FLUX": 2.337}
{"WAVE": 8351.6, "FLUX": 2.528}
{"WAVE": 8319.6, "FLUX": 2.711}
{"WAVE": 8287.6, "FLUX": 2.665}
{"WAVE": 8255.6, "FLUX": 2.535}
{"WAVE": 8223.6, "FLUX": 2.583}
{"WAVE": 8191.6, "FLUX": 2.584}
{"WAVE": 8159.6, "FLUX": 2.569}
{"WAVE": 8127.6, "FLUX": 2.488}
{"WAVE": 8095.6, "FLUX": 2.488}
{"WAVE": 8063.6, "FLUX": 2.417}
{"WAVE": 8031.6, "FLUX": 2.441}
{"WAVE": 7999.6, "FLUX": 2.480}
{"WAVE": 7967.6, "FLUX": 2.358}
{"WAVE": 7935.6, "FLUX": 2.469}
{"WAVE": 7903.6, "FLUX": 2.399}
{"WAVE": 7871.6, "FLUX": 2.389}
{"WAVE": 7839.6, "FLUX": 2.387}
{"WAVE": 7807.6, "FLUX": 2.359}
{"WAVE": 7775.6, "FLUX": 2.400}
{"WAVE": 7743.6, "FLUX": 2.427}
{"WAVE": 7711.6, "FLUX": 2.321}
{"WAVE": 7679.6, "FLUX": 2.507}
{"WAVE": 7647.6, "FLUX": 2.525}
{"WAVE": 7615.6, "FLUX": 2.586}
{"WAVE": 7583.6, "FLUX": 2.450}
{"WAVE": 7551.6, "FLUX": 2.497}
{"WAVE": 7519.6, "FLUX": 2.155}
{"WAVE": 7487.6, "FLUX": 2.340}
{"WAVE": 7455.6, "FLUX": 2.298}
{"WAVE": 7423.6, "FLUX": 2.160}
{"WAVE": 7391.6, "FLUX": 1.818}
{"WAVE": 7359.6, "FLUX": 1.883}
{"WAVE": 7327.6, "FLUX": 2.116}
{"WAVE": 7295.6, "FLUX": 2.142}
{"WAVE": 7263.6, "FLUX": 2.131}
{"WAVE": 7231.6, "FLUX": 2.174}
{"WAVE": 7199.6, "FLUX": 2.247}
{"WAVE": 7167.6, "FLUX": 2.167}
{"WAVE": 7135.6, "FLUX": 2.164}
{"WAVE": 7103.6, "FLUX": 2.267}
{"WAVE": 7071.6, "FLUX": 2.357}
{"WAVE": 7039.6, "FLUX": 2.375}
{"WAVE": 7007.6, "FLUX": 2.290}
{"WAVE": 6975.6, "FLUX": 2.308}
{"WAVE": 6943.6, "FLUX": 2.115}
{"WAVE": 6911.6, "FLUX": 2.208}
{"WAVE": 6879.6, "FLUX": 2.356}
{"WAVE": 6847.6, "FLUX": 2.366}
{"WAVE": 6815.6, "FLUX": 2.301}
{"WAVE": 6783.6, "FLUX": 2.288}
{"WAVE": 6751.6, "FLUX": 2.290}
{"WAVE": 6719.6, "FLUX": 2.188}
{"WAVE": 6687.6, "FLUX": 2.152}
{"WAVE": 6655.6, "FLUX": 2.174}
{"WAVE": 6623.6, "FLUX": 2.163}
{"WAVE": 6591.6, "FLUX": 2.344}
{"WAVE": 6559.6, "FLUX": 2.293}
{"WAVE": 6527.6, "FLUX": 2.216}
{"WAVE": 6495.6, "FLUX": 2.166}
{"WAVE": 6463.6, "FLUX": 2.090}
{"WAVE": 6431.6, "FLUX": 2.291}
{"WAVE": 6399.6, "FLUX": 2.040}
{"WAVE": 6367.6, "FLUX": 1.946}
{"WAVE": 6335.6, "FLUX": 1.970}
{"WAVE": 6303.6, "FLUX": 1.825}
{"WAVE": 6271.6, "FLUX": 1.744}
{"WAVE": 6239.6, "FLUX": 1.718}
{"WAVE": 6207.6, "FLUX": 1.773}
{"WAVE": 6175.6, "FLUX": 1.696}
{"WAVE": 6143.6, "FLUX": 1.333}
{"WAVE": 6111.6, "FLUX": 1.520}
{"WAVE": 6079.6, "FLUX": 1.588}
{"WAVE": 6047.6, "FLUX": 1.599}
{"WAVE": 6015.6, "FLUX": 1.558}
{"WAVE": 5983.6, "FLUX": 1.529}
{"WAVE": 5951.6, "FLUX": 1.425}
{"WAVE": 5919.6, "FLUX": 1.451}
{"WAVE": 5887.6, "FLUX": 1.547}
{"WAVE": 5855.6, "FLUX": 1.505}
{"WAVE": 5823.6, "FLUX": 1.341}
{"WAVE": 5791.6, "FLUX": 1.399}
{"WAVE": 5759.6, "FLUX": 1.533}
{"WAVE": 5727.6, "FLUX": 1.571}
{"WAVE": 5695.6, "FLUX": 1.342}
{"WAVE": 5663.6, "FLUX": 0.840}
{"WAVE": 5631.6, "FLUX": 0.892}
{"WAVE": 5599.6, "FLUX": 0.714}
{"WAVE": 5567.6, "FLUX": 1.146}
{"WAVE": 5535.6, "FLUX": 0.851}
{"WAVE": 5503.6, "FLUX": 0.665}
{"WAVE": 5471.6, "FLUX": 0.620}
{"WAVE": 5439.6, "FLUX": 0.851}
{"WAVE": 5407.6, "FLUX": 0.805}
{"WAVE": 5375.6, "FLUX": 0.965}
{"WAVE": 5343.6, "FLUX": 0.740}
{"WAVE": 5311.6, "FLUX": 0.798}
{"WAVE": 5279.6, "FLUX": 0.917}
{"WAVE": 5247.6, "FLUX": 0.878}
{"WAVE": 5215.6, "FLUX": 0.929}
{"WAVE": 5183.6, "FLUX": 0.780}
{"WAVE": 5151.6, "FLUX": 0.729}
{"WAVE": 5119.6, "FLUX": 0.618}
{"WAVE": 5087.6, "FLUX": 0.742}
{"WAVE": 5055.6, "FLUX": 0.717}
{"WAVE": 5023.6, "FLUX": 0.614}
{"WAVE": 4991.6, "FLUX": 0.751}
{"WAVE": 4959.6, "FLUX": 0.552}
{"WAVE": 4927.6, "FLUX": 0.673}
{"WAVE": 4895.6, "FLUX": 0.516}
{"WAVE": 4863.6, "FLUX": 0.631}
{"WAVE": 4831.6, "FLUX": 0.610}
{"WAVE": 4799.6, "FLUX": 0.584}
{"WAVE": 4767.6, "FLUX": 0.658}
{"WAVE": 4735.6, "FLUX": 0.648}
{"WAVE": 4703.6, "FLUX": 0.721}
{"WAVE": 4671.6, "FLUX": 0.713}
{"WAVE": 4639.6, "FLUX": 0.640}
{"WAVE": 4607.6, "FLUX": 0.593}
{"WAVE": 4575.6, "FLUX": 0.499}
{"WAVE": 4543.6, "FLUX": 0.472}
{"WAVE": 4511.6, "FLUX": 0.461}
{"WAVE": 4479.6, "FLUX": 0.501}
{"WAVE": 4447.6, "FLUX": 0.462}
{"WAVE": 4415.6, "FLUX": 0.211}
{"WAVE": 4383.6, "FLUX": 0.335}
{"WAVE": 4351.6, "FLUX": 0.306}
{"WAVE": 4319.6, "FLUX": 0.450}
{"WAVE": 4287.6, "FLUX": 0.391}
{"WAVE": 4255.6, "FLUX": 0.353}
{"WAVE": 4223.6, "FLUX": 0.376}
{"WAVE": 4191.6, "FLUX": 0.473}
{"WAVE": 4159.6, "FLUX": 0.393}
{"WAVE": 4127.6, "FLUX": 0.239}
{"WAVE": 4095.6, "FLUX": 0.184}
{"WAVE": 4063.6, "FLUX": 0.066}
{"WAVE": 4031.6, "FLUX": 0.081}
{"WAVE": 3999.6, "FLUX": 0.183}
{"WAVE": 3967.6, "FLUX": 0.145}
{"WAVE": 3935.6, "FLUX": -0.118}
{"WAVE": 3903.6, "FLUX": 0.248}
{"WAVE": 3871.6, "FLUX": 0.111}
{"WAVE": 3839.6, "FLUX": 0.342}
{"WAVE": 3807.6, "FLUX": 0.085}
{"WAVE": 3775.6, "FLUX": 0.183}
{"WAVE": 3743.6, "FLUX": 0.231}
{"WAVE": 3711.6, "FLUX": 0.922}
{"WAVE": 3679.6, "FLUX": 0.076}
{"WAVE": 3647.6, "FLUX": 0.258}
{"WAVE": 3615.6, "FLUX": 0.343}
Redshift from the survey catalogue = 0.43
